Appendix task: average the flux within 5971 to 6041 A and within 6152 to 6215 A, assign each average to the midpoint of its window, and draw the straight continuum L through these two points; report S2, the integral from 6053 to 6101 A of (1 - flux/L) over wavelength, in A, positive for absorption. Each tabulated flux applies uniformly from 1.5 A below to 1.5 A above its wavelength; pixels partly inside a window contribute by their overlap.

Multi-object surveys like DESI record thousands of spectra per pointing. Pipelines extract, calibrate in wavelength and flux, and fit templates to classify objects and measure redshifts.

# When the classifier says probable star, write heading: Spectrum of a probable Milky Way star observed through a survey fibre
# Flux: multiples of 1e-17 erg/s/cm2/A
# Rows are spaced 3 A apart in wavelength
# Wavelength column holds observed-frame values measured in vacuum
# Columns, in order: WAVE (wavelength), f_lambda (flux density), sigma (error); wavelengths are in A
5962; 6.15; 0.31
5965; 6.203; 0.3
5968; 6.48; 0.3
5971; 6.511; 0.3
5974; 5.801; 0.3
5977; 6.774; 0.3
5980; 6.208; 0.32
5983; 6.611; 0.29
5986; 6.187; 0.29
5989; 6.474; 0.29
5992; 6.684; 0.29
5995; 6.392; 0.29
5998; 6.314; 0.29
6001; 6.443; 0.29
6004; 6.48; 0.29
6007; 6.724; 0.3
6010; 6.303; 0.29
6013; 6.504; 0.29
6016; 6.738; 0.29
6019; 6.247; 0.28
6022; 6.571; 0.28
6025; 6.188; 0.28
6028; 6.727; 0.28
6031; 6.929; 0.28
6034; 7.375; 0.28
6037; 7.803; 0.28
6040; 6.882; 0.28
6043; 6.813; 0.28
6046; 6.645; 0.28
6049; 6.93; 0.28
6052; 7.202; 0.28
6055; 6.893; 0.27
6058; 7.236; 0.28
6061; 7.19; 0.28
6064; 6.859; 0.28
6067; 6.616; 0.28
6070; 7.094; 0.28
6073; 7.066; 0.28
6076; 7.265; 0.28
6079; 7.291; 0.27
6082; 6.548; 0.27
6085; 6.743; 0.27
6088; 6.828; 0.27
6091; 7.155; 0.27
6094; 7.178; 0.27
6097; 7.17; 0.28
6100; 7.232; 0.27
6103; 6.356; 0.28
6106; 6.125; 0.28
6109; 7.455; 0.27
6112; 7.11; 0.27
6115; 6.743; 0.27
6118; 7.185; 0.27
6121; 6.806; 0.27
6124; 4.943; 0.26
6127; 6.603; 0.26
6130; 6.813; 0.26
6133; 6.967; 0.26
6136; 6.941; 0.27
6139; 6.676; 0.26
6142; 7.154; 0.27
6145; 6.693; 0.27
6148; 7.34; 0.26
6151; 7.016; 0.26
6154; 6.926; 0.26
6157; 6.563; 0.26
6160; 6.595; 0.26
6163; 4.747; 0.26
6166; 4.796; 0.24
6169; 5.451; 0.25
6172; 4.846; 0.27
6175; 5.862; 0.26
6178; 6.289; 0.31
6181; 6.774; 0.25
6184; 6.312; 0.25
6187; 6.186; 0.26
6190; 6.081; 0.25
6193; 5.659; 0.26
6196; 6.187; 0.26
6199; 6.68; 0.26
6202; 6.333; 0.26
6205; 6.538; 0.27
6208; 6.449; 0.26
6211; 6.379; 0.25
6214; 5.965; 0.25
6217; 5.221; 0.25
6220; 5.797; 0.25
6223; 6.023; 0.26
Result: -4.8 A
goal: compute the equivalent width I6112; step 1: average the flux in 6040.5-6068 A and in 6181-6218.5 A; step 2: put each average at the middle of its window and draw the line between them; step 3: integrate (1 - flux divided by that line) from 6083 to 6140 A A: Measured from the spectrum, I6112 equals -1.3 A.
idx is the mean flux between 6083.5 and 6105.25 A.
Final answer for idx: 6.92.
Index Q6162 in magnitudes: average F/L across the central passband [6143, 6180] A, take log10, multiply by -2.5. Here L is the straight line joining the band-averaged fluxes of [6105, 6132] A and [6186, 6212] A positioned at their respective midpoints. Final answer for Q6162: 0.059 mag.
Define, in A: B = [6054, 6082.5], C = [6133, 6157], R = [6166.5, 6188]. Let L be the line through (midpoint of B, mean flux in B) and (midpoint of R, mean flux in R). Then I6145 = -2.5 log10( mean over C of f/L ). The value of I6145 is -0.12 mag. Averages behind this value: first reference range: 7.02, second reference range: 5.9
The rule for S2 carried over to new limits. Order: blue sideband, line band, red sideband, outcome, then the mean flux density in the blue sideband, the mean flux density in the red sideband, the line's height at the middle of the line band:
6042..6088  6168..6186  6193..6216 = 1.34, 6.96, 6.29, 6.42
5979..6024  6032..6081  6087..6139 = -3.26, 6.46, 6.8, 6.63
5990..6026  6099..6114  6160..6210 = -1.57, 6.47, 5.97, 6.19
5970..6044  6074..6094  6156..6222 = -2.08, 6.59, 5.98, 6.33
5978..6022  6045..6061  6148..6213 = -1.61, 6.46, 6.15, 6.37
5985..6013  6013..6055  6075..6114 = -1.28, 6.45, 6.95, 6.64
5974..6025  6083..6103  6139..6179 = -2.18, 6.45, 6.19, 6.3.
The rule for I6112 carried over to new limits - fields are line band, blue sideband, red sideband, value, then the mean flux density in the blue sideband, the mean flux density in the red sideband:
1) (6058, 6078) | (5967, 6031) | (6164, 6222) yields -2.4 A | 6.46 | 5.98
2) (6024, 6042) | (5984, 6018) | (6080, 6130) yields -1.2 A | 6.48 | 6.77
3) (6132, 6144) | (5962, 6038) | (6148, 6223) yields -1.4 A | 6.53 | 6.09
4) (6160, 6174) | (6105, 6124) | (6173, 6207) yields 2.7 A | 6.77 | 6.25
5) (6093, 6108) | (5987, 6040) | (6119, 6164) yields -0.5 A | 6.64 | 6.61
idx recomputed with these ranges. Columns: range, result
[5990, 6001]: 6.46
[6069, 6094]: 7.01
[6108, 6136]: 6.73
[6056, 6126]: 6.88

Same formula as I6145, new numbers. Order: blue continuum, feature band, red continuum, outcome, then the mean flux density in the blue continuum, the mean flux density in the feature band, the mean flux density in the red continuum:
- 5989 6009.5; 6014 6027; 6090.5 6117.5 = 0.02 mag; 6.49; 6.45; 6.95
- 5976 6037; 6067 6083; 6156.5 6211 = -0.11 mag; 6.57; 7.03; 6.02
